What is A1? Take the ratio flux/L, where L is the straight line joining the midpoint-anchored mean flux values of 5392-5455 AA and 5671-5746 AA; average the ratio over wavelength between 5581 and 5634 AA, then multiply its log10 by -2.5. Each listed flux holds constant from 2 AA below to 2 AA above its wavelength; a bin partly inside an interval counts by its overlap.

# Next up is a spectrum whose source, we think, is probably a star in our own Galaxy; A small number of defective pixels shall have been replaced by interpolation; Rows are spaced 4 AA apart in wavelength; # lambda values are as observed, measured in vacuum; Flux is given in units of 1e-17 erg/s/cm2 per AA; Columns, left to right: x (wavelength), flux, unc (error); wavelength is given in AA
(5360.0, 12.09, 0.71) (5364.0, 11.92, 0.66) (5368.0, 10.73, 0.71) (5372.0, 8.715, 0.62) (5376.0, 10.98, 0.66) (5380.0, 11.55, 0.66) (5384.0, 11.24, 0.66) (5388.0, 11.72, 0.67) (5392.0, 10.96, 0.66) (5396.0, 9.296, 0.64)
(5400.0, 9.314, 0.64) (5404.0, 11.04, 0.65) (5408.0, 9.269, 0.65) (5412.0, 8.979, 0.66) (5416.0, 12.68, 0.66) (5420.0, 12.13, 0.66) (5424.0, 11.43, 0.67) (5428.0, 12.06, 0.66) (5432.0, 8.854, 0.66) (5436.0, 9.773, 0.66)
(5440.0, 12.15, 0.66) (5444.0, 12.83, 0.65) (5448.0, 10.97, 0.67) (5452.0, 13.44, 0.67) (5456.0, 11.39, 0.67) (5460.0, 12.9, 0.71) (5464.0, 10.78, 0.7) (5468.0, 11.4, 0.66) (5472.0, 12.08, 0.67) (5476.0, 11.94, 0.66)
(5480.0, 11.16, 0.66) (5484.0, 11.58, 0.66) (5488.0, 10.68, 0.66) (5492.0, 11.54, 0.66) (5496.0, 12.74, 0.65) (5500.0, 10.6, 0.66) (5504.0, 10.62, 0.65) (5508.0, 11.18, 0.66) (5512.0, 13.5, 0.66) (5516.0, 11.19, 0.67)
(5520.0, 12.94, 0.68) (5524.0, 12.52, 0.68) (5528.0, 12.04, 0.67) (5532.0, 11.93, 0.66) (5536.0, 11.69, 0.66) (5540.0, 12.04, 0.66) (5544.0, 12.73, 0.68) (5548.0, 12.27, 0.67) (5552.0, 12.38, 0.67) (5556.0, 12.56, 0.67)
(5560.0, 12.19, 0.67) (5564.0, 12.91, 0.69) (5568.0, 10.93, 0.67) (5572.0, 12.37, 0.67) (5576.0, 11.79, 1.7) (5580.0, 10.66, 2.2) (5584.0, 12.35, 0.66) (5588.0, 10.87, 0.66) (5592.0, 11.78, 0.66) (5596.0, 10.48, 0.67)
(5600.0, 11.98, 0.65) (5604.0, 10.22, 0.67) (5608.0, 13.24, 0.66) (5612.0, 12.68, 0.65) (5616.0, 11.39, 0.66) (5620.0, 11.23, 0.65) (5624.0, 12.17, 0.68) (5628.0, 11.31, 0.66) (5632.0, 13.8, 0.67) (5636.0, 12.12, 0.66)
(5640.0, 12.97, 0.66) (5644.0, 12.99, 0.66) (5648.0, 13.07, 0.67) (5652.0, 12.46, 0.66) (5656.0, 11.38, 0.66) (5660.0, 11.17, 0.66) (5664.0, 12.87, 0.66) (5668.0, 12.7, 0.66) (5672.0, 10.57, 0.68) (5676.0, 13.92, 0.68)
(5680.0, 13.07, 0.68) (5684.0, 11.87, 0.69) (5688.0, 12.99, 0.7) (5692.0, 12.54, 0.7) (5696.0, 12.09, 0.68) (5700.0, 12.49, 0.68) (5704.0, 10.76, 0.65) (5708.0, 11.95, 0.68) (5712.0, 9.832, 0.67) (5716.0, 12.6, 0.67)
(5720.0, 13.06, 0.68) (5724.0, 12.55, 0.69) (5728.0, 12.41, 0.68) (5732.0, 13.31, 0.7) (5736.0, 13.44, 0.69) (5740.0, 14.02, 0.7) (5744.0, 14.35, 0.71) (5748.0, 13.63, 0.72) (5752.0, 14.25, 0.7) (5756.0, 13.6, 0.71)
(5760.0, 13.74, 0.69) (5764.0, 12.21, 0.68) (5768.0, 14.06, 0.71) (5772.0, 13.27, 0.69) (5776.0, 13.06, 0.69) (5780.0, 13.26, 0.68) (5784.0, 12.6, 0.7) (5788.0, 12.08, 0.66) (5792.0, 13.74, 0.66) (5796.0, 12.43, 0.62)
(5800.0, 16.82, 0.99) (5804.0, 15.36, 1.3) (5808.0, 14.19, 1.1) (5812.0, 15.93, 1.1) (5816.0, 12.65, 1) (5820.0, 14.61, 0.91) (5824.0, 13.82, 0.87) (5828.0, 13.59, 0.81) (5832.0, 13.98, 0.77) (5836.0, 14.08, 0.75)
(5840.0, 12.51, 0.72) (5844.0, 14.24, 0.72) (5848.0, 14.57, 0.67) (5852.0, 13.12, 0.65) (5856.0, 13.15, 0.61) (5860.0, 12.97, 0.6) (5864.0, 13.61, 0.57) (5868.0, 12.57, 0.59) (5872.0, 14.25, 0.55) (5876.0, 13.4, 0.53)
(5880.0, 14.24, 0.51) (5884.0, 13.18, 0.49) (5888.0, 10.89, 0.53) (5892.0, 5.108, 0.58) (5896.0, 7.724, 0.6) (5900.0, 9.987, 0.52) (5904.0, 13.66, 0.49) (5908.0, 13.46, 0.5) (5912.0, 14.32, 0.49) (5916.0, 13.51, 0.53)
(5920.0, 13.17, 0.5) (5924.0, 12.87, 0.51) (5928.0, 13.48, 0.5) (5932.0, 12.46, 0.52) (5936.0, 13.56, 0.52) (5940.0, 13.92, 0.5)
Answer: 0.02 mag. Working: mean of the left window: 11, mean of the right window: 12.5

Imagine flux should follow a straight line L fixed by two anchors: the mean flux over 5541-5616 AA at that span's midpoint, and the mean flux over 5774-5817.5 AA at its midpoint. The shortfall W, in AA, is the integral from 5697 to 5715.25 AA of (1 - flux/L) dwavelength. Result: 2.30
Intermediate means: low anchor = 11.9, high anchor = 13.8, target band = 11.4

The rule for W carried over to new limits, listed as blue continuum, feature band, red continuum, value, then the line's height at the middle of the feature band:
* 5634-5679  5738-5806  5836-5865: -3.3 AA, 13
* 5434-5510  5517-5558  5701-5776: -1.3 AA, 11.9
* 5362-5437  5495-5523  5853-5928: -1.9 AA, 11.1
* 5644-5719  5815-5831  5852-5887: -0.9 AA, 13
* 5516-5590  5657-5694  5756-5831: 1.5 AA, 12.9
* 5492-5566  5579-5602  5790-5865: 2.0 AA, 12.5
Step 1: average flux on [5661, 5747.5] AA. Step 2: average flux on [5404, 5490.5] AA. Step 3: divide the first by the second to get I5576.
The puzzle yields 1.11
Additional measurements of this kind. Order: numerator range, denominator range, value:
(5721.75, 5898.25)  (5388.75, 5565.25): 1.15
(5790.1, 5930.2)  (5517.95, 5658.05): 1.09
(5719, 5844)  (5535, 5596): 1.14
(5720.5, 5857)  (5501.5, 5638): 1.14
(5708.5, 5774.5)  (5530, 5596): 1.10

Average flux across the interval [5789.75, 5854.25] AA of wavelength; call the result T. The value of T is 14.1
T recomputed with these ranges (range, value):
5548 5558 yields 12.4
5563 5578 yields 11.9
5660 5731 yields 12.2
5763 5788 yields 13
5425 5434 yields 10.6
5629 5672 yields 12.4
